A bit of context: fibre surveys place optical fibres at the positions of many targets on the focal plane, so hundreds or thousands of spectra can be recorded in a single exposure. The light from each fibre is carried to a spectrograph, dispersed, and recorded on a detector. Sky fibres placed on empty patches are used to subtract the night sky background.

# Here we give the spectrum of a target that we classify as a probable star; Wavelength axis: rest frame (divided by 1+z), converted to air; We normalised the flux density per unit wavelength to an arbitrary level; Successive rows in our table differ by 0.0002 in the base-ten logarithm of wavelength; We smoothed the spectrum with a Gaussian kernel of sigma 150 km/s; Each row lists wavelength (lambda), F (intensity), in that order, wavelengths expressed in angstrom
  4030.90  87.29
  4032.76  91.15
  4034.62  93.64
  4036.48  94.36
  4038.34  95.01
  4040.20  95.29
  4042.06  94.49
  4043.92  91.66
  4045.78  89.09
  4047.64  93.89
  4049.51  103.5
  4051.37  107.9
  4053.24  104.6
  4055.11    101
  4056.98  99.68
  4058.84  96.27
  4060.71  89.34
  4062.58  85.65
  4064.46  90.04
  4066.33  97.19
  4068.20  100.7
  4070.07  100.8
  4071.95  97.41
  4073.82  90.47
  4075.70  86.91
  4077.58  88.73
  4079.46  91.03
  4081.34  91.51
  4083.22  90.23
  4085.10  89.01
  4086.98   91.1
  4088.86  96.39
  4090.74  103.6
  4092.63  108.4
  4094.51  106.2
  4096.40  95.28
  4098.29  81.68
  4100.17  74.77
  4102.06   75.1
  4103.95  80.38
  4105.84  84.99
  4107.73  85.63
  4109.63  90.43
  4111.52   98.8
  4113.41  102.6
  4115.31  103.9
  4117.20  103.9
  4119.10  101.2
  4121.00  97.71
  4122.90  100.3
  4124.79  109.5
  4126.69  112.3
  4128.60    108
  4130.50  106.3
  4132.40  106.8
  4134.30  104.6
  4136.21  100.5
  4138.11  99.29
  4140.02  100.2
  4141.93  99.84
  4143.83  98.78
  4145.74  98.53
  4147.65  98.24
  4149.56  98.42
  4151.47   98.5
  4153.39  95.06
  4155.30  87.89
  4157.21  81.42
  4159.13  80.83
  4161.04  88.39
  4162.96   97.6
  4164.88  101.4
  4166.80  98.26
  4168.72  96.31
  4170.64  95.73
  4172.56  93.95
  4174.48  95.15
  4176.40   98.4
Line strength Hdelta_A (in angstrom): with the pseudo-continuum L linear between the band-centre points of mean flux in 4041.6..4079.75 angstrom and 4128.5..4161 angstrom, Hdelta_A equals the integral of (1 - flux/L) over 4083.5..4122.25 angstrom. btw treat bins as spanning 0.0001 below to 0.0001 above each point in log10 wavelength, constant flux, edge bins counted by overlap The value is 1.1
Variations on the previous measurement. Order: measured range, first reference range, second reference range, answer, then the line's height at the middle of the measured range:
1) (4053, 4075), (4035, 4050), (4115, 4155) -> 0.1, 96.1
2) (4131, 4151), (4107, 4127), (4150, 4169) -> -1.0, 96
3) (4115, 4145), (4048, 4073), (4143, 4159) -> -2.7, 94.8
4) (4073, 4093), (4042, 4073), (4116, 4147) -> 1.2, 98.9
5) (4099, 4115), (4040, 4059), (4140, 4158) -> 1.6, 96.7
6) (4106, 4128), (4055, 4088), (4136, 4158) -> -1.2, 95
